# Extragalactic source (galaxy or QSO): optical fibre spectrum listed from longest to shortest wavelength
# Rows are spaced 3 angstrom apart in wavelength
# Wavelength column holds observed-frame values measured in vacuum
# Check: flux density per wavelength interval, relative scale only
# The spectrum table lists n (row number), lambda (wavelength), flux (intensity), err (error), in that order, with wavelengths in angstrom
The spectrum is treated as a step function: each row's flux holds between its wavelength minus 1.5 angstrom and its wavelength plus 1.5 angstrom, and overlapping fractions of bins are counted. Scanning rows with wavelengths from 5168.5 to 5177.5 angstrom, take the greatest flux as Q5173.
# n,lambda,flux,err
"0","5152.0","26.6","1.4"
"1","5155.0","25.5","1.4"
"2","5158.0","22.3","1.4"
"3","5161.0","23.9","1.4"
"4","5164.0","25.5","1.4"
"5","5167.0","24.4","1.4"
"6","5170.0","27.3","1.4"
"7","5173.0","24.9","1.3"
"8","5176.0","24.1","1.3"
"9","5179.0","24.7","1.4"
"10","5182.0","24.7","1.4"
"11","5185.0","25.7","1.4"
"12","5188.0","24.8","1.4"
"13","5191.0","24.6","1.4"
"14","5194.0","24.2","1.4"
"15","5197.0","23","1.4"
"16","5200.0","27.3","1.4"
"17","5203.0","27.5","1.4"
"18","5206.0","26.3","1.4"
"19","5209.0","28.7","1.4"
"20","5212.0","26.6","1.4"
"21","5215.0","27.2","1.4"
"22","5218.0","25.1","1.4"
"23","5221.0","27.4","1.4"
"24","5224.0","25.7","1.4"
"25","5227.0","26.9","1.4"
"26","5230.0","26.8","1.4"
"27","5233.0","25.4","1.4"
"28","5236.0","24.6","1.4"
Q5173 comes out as 27.3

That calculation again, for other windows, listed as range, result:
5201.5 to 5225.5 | 28.7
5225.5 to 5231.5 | 26.9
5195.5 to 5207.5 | 27.5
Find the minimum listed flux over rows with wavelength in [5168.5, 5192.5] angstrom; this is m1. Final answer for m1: 24.1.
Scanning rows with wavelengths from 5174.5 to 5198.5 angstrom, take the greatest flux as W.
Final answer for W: 25.7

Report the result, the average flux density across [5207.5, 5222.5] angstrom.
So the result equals 27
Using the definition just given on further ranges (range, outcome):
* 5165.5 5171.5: 25.8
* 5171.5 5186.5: 24.8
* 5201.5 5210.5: 27.5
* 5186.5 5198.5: 24.2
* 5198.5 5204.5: 27.4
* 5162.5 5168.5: 24.9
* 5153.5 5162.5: 23.9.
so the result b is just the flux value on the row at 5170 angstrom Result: 27.3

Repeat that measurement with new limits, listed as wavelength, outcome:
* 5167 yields 24.4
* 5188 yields 24.8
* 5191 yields 24.6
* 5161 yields 23.9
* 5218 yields 25.1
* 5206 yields 26.3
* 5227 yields 26.9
